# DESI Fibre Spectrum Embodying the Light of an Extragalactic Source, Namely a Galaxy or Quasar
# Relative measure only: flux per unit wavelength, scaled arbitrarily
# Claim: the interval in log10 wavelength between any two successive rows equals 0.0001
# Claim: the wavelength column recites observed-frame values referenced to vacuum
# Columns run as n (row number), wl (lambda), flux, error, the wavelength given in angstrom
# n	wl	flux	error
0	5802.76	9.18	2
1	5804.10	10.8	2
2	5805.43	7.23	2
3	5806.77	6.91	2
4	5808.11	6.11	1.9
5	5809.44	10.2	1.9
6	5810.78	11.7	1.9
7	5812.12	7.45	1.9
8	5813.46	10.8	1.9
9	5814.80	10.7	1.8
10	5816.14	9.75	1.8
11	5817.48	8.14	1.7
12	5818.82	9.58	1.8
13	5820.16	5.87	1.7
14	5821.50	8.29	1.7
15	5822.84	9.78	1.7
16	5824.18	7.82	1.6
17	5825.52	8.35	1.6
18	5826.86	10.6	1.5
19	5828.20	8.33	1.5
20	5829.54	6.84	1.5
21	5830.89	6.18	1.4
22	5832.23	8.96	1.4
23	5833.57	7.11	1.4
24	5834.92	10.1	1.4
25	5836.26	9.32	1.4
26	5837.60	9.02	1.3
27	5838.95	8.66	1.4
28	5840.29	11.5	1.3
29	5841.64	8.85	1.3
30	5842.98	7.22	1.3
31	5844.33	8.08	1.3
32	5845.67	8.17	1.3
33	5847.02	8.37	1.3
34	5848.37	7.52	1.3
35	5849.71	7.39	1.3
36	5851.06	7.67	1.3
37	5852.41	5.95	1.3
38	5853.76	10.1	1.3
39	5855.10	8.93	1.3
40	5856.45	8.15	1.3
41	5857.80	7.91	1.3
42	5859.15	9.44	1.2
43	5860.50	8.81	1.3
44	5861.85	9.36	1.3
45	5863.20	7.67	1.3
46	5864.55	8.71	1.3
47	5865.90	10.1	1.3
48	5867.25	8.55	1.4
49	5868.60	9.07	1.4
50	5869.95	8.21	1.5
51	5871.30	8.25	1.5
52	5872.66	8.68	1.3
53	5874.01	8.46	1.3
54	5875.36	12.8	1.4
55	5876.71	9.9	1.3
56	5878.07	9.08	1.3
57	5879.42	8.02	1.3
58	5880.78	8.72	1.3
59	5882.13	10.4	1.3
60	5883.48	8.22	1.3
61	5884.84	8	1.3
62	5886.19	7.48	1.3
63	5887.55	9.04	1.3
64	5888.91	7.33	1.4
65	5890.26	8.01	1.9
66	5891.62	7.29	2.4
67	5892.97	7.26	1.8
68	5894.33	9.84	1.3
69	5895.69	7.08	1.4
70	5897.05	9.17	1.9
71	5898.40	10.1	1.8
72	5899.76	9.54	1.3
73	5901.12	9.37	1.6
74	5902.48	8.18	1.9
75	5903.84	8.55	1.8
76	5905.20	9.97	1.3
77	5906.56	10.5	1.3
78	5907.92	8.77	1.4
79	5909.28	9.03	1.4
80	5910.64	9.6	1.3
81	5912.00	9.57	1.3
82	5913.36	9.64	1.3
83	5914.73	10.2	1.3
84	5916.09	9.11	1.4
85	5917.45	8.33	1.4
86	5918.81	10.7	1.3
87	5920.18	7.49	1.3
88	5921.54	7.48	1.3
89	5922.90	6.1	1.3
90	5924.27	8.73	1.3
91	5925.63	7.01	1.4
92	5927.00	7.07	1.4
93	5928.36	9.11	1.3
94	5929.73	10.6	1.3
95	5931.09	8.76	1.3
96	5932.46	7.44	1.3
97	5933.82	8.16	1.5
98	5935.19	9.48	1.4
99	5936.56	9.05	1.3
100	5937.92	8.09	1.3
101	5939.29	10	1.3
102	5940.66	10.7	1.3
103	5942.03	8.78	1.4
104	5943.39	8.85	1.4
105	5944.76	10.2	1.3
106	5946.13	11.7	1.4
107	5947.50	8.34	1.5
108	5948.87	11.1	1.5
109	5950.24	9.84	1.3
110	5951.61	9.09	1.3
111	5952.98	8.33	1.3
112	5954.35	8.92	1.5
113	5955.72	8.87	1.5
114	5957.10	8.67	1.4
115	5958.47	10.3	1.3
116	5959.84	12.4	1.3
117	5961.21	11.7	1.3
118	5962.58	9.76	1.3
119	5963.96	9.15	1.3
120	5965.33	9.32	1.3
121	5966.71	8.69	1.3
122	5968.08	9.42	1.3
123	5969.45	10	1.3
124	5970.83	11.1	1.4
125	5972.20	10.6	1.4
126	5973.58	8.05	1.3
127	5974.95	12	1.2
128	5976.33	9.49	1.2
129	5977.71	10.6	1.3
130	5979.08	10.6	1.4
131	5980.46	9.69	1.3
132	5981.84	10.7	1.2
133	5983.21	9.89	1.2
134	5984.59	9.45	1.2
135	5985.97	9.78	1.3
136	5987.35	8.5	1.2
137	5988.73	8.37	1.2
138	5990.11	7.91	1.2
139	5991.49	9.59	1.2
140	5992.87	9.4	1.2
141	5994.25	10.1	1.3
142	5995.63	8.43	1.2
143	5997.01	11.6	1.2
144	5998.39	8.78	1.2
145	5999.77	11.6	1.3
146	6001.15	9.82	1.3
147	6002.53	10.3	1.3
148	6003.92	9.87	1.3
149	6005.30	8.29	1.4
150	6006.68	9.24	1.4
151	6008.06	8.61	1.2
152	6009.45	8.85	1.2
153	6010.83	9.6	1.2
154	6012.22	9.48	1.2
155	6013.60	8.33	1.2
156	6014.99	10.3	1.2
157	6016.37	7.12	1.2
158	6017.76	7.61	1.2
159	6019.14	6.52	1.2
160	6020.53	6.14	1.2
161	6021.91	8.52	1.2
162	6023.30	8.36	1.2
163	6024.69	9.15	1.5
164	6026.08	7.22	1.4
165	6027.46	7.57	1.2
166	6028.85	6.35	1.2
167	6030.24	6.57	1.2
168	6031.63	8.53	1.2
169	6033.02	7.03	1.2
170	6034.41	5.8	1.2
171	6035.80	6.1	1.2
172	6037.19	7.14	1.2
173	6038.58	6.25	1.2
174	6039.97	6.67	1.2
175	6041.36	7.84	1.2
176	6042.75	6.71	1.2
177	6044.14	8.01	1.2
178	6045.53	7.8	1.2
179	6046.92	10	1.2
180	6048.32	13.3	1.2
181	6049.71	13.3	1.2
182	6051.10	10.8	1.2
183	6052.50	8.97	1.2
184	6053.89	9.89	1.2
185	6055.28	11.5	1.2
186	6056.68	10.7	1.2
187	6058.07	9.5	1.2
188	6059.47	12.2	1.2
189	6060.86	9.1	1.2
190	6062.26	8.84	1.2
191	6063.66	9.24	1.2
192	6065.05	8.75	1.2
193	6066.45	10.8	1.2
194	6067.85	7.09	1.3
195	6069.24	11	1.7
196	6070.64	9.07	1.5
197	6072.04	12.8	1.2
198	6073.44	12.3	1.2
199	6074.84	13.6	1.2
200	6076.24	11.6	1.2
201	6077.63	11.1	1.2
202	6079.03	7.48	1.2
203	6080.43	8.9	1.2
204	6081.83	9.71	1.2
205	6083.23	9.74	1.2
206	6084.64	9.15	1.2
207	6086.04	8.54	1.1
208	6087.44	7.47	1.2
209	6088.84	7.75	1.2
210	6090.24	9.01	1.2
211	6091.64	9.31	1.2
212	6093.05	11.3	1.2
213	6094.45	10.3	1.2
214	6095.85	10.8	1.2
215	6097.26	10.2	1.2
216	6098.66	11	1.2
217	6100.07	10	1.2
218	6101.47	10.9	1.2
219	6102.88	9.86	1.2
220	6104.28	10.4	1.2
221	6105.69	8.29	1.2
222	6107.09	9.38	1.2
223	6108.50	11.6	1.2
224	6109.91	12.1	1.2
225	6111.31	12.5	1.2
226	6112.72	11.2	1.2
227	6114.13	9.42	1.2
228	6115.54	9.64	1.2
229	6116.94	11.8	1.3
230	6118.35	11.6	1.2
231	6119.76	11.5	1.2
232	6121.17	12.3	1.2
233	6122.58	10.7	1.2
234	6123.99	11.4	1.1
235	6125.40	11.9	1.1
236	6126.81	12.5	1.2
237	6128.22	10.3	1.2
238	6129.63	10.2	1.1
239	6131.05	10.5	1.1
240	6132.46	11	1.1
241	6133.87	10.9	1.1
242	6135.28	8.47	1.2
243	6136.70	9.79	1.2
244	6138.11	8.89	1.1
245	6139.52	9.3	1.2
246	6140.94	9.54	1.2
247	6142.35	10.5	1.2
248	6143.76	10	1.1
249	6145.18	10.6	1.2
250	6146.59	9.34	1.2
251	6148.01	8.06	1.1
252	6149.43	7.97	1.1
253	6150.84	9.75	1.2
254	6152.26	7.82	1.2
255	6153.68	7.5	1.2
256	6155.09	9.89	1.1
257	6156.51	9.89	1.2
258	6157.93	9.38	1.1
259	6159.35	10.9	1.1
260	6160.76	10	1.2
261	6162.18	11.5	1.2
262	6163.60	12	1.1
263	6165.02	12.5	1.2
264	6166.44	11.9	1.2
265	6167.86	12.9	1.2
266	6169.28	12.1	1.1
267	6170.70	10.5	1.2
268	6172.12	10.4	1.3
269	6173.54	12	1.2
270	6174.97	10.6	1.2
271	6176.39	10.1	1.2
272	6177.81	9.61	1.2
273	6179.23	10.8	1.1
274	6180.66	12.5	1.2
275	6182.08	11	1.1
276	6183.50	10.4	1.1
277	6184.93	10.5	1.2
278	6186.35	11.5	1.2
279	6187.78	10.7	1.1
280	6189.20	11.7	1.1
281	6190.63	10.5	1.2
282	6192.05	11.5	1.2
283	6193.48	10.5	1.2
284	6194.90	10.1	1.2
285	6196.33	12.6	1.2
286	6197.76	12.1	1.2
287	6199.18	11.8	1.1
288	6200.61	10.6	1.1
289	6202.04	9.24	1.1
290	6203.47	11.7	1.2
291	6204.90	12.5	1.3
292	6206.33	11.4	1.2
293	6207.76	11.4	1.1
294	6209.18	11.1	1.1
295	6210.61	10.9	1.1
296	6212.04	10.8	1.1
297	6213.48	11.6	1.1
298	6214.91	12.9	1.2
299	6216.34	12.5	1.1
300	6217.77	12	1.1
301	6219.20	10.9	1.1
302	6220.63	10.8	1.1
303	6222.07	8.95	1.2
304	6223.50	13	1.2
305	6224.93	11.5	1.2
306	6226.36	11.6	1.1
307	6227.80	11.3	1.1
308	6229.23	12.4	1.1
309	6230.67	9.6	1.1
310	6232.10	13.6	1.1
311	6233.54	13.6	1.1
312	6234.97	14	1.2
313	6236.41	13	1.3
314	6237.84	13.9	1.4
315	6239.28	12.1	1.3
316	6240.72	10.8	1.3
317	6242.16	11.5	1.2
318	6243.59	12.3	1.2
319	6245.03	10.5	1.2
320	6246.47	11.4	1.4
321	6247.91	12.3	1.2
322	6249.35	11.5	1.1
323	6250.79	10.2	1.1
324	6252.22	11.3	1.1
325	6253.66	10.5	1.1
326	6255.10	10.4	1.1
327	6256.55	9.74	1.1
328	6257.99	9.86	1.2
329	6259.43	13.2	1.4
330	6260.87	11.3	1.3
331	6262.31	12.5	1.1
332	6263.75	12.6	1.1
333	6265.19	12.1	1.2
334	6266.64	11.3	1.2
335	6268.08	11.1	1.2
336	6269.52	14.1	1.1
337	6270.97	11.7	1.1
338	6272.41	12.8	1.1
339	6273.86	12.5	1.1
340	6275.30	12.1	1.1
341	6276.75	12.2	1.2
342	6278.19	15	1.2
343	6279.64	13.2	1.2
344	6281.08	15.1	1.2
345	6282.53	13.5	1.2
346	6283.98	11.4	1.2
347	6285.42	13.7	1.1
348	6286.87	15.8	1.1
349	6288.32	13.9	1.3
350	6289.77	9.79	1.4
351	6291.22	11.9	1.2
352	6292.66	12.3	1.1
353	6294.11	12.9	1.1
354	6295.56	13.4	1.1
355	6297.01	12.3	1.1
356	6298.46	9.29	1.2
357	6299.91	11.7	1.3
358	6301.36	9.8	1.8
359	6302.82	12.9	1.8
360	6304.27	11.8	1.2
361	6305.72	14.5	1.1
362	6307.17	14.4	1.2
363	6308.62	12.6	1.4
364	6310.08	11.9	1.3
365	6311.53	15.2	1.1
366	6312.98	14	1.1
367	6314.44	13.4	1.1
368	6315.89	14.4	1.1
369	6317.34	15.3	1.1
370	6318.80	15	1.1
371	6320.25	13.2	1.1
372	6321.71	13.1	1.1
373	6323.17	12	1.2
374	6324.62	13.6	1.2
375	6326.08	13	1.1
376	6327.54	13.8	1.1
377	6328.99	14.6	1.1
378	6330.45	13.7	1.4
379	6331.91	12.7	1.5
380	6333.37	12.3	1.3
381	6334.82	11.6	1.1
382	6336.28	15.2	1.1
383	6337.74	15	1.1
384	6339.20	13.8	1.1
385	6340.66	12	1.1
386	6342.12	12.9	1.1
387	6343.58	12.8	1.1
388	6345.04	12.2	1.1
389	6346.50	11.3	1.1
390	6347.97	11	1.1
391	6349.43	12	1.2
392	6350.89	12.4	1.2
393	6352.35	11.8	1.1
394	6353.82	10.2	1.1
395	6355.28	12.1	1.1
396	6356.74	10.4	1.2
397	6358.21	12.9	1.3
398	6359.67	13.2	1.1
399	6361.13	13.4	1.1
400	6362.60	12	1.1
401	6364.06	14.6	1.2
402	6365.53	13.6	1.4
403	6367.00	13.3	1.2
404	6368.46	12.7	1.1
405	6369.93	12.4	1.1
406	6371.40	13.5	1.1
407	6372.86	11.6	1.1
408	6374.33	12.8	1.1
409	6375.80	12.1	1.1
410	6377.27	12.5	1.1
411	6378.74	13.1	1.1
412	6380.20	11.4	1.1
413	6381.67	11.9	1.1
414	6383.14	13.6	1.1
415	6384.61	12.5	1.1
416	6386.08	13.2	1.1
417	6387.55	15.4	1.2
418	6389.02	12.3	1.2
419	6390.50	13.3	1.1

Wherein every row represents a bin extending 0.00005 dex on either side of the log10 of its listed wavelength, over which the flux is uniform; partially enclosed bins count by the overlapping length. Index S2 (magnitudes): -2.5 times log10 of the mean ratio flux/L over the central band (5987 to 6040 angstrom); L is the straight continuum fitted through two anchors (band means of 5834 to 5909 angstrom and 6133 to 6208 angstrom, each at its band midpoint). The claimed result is 0.15 mag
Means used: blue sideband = 8.74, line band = 8.37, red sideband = 10.6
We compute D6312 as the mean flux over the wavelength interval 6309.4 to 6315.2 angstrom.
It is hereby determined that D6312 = 13.7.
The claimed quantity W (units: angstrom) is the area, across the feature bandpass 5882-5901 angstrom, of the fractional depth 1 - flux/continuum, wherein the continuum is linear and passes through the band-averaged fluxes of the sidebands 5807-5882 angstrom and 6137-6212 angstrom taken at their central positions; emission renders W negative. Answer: 1.1 angstrom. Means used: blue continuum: 8.72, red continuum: 10.6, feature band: 8.45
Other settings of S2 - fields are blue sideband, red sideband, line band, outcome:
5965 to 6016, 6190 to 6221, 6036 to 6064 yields 0.086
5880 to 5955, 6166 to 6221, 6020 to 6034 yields 0.290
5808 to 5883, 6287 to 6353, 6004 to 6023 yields 0.212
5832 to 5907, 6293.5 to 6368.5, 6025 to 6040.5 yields 0.423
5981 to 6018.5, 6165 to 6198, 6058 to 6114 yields 0.010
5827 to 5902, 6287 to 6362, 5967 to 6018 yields 0.023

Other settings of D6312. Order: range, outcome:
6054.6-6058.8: 10.6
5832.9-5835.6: 8.6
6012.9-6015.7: 9.31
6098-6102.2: 10.6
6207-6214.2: 11.2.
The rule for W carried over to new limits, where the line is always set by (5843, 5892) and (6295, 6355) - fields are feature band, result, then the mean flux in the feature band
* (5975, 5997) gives 0.1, 9.63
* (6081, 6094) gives 1.8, 9.13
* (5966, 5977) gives -0.5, 9.92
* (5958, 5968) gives -0.7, 10.1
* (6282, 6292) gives -0.3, 12.8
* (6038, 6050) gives 1.7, 8.76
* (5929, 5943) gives 0.1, 9.1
